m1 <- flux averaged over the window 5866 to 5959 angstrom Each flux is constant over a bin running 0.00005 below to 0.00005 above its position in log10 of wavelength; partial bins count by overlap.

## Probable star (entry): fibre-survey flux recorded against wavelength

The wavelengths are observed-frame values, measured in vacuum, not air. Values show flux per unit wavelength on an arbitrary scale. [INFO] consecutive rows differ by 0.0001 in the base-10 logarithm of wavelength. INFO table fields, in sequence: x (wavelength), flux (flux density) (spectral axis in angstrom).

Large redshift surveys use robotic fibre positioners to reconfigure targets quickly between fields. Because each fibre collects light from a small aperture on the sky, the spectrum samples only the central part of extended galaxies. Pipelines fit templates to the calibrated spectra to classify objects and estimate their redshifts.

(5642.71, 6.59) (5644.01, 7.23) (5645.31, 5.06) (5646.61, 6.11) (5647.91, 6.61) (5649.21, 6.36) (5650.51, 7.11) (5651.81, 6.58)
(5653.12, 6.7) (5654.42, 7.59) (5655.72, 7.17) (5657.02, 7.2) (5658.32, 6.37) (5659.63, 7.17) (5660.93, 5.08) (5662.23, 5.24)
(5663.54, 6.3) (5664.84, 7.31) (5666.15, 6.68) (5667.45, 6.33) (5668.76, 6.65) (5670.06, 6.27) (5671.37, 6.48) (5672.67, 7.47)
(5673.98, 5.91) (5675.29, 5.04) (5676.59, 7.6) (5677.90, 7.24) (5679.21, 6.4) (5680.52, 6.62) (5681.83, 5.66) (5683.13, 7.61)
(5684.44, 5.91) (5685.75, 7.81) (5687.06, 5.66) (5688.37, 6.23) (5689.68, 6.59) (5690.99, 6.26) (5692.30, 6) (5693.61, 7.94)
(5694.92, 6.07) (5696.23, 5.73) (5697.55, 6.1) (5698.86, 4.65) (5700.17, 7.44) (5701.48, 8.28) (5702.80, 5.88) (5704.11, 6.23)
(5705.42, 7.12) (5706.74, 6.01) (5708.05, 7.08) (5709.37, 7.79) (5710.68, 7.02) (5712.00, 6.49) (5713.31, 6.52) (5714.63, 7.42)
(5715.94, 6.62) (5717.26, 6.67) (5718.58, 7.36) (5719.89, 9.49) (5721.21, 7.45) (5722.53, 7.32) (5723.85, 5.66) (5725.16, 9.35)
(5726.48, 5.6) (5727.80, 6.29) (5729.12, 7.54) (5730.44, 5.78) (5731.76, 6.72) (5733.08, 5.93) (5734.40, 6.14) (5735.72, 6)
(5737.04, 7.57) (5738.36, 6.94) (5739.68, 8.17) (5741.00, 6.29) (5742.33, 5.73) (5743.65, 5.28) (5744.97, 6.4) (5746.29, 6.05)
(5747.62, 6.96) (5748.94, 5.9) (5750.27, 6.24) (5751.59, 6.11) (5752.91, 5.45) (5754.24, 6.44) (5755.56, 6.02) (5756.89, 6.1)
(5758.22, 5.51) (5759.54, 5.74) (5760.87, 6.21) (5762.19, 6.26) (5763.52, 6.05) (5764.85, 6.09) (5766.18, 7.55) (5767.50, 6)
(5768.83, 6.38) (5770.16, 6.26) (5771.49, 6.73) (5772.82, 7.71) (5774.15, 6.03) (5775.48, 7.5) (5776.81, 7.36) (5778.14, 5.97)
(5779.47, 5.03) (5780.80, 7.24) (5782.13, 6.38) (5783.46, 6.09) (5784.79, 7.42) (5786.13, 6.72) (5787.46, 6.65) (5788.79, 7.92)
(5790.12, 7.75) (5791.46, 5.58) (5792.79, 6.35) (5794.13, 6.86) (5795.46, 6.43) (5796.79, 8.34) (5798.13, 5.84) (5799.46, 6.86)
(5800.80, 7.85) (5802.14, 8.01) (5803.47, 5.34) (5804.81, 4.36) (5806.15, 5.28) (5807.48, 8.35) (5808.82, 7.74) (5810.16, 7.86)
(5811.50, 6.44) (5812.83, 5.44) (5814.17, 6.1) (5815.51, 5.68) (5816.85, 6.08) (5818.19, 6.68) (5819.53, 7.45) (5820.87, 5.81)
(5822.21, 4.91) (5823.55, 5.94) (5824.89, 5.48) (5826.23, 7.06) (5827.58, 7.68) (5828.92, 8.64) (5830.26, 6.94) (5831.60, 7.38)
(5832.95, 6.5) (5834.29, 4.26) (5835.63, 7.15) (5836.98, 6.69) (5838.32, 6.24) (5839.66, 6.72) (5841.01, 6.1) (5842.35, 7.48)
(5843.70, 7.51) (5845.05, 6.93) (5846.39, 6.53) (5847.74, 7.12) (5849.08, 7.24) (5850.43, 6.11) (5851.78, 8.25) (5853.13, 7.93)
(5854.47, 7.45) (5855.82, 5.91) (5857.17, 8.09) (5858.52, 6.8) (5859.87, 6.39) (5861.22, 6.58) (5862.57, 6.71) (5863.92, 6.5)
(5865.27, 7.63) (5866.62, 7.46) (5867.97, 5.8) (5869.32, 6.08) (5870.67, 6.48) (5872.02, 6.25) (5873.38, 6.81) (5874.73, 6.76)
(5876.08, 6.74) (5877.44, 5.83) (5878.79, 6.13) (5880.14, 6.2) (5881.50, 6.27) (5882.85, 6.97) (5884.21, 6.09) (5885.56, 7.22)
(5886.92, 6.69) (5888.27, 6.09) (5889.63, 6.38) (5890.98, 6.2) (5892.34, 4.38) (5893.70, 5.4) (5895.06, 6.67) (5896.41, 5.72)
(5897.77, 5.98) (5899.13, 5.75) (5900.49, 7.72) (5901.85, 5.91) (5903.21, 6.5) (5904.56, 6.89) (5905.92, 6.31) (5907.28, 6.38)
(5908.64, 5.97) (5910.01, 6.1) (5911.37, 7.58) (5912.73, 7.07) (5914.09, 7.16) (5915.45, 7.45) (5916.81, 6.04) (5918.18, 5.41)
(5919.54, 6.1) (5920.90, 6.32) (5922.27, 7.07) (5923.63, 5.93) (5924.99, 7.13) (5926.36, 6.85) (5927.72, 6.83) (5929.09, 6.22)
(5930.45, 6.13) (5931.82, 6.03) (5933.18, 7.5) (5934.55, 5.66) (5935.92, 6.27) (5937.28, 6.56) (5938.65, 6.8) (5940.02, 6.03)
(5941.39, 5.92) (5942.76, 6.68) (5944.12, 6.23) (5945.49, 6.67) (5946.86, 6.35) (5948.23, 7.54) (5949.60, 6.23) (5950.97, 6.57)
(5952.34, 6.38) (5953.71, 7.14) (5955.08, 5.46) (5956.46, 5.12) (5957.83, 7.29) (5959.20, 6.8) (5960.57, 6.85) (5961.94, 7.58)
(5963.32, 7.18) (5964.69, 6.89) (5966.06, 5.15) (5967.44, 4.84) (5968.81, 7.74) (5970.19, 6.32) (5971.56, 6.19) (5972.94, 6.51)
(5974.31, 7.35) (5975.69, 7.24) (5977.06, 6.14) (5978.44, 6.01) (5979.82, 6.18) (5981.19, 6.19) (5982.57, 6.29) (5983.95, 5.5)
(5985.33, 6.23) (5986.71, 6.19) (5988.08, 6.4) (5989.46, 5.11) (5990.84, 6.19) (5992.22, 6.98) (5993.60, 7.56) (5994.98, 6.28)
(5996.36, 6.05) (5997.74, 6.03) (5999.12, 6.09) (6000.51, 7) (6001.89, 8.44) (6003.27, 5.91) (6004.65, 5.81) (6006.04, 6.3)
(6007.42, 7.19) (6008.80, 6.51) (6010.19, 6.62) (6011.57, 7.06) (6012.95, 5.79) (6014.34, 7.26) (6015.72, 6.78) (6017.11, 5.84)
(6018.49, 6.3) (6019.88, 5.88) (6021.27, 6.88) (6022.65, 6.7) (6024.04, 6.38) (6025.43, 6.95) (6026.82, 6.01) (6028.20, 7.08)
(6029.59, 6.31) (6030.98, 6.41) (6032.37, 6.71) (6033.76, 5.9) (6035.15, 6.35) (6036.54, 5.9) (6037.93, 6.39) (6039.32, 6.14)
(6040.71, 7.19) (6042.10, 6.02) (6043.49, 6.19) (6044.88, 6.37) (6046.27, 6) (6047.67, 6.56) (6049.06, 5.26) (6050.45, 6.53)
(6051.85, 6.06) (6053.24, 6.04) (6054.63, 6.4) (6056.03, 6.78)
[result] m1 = 6.41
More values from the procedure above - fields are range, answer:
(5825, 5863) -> 6.92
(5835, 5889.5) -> 6.74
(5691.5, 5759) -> 6.6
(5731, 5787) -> 6.4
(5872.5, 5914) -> 6.37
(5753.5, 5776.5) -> 6.4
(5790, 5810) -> 6.73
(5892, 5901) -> 5.97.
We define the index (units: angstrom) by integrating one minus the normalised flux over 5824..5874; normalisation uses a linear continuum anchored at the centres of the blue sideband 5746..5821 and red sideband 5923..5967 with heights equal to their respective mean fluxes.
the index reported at -2.5 angstrom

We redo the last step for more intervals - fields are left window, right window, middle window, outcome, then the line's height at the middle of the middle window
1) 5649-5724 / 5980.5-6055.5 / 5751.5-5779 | 1.07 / 6.61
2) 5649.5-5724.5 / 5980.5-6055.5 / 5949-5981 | -0.27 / 6.43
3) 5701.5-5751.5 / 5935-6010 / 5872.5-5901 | 1.20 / 6.55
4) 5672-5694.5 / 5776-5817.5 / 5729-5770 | 1.97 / 6.61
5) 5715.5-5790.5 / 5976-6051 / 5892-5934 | 0.29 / 6.46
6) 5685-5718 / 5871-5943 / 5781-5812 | -1.39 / 6.52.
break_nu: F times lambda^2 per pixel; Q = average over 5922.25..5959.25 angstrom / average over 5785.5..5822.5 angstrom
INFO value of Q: 1.02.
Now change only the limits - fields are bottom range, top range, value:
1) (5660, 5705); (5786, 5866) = 1.10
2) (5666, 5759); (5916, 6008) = 1.07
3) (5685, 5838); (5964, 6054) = 1.05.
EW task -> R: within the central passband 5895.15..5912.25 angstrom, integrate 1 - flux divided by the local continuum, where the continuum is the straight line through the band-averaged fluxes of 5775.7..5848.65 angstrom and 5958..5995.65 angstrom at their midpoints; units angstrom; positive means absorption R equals 0.3 angstrom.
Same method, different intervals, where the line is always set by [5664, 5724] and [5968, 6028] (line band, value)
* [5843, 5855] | -1.2 angstrom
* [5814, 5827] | 0.9 angstrom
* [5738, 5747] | 0.4 angstrom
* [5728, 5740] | 0.0 angstrom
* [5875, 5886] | 0.2 angstrom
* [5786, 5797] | -0.5 angstrom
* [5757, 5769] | 0.8 angstrom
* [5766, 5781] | 0.1 angstrom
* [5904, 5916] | -0.4 angstrom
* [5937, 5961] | 0.1 angstrom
